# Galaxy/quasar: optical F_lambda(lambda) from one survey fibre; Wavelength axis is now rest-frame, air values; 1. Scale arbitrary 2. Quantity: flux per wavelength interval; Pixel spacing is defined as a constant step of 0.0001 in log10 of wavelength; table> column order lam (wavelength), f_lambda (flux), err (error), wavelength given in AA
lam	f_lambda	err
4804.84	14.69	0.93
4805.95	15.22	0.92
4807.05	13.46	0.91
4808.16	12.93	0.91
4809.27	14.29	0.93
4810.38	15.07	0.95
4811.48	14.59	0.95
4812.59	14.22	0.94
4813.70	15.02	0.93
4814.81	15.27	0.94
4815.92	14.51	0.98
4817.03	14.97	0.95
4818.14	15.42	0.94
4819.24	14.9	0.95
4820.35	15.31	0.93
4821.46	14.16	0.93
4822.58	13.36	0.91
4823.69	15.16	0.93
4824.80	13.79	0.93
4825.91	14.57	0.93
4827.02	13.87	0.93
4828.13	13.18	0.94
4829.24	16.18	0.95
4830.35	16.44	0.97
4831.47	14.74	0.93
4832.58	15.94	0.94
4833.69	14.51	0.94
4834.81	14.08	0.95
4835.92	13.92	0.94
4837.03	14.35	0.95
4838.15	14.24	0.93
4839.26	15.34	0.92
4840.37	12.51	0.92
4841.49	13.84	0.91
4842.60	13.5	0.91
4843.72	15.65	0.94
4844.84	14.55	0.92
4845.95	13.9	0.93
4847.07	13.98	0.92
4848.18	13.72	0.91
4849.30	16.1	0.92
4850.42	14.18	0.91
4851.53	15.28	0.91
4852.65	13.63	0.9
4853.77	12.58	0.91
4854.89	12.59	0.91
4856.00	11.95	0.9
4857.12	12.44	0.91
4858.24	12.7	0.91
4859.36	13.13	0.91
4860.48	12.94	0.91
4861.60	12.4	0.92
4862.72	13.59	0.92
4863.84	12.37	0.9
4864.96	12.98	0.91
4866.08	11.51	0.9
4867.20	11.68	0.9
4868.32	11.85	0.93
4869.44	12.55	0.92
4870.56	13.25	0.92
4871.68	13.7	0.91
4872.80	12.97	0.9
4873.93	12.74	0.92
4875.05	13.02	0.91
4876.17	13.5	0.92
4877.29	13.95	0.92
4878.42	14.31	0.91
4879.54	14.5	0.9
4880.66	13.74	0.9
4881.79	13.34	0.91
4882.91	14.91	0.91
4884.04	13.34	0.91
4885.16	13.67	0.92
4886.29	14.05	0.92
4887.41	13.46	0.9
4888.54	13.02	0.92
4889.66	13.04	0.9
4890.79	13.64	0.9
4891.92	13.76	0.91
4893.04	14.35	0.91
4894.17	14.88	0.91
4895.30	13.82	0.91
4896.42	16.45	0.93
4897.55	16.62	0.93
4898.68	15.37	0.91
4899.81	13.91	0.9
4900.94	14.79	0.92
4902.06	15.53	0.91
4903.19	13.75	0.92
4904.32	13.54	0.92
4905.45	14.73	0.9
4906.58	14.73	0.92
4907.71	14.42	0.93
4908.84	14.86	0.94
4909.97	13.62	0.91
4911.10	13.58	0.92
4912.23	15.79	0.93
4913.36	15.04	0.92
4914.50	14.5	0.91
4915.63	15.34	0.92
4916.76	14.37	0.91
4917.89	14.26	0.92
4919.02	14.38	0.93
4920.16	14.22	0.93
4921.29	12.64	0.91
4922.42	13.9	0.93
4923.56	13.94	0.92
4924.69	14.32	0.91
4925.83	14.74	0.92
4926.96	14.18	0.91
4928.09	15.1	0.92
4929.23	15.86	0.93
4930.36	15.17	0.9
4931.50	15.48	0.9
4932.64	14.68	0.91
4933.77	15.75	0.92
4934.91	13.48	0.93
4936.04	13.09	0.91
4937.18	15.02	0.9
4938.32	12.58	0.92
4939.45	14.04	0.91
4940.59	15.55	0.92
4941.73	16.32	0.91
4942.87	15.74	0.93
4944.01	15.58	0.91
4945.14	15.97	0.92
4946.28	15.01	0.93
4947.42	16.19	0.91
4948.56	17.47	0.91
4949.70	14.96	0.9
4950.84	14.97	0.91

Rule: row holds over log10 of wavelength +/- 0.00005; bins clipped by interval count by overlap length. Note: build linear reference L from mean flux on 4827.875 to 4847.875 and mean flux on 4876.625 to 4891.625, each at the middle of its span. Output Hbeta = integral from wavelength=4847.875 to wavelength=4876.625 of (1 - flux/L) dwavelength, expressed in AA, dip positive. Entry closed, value 2.2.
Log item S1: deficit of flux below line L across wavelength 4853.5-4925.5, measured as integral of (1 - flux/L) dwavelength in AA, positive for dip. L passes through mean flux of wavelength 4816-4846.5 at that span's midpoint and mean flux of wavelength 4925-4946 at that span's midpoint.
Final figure 4.7 AA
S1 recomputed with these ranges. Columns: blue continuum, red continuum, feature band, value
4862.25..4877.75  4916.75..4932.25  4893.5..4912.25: -1.2 AA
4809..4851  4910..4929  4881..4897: 0.5 AA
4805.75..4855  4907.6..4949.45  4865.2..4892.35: 2.4 AA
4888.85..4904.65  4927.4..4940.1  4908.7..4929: 0.2 AA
